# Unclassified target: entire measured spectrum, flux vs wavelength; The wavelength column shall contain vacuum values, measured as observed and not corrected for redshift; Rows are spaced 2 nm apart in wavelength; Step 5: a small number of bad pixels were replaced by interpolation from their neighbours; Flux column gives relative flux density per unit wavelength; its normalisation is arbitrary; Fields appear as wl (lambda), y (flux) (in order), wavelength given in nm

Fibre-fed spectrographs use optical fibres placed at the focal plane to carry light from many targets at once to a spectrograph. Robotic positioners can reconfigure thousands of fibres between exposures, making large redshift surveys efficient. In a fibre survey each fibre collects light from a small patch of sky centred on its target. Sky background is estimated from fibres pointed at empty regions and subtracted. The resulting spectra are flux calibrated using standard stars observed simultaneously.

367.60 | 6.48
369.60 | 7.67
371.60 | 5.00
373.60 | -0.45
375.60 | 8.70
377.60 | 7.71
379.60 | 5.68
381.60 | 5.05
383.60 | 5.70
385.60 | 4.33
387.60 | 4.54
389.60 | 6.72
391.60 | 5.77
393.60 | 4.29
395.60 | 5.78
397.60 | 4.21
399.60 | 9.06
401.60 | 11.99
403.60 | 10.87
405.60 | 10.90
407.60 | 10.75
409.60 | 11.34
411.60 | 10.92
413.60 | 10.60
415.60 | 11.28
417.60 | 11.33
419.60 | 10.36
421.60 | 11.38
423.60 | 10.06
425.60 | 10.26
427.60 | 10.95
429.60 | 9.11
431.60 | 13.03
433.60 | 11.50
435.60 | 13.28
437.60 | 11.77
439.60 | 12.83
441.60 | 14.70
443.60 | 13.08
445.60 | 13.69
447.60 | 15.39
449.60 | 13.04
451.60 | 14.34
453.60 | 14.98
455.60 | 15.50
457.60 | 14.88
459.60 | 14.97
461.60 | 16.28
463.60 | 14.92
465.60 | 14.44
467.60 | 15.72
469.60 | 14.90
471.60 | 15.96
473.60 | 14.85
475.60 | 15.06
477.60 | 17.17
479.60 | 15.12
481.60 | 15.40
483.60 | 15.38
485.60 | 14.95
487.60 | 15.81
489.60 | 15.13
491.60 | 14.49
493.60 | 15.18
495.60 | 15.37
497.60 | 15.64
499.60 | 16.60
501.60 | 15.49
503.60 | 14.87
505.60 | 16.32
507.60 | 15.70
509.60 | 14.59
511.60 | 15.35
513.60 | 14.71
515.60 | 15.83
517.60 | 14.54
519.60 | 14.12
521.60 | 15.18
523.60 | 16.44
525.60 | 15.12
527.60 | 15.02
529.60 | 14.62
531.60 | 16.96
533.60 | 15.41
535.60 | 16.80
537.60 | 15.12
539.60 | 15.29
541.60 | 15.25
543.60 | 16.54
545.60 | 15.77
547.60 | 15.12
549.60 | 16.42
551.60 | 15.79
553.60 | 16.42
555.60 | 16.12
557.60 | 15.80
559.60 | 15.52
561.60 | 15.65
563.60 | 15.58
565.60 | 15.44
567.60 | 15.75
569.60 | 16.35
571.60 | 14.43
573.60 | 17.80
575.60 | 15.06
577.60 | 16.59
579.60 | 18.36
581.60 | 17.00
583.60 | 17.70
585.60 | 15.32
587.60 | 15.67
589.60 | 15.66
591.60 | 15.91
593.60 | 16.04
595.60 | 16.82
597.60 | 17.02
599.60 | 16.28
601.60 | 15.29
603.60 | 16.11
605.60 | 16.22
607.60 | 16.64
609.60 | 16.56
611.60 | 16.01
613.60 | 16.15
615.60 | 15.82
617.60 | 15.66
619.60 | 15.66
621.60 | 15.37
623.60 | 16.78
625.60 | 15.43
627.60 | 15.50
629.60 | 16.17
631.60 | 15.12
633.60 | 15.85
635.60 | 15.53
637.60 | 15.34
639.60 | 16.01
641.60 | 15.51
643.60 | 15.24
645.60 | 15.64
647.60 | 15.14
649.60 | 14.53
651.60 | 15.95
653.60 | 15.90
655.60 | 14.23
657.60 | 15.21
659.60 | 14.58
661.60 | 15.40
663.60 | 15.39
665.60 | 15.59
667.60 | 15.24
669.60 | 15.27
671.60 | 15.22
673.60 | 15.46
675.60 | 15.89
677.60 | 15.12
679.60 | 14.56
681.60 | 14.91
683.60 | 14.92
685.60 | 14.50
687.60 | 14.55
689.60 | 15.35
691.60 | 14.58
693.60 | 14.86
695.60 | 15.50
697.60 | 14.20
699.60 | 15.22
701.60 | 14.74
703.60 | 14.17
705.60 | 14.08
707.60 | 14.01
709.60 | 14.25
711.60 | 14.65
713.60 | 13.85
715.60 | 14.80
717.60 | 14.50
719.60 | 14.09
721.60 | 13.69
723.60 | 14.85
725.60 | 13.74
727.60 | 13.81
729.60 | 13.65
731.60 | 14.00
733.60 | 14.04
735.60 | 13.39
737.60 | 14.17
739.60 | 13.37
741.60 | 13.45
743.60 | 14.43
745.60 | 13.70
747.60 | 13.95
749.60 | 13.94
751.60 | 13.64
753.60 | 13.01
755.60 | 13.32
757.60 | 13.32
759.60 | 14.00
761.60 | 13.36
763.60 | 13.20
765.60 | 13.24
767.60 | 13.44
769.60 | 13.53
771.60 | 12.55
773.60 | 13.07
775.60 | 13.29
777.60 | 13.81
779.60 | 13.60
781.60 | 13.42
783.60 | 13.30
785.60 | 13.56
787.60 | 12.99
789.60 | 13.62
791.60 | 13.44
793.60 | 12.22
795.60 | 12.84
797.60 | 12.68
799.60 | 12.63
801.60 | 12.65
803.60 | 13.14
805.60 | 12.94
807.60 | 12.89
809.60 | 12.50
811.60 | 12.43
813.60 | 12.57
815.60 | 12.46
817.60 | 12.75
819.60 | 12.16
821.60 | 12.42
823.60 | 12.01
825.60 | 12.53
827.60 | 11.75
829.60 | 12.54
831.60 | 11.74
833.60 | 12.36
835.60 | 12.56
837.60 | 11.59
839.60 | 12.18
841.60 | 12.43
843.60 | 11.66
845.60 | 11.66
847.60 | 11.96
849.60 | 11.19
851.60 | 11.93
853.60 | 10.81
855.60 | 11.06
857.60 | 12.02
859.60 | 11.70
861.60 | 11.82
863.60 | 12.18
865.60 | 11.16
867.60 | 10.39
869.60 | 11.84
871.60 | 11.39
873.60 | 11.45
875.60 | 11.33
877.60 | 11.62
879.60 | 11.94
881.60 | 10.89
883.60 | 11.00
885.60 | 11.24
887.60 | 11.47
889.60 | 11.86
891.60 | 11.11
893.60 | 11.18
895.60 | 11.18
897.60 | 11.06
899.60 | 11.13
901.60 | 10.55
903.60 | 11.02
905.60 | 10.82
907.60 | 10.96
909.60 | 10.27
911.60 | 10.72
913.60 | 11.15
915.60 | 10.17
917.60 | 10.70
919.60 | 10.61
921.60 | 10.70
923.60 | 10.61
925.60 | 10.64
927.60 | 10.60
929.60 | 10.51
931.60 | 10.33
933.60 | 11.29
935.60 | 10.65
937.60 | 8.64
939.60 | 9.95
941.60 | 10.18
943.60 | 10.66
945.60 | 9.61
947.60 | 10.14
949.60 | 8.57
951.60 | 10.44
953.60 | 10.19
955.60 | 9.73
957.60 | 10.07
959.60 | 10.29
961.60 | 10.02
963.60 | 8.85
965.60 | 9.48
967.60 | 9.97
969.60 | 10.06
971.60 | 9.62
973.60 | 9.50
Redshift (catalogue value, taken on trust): 0.000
